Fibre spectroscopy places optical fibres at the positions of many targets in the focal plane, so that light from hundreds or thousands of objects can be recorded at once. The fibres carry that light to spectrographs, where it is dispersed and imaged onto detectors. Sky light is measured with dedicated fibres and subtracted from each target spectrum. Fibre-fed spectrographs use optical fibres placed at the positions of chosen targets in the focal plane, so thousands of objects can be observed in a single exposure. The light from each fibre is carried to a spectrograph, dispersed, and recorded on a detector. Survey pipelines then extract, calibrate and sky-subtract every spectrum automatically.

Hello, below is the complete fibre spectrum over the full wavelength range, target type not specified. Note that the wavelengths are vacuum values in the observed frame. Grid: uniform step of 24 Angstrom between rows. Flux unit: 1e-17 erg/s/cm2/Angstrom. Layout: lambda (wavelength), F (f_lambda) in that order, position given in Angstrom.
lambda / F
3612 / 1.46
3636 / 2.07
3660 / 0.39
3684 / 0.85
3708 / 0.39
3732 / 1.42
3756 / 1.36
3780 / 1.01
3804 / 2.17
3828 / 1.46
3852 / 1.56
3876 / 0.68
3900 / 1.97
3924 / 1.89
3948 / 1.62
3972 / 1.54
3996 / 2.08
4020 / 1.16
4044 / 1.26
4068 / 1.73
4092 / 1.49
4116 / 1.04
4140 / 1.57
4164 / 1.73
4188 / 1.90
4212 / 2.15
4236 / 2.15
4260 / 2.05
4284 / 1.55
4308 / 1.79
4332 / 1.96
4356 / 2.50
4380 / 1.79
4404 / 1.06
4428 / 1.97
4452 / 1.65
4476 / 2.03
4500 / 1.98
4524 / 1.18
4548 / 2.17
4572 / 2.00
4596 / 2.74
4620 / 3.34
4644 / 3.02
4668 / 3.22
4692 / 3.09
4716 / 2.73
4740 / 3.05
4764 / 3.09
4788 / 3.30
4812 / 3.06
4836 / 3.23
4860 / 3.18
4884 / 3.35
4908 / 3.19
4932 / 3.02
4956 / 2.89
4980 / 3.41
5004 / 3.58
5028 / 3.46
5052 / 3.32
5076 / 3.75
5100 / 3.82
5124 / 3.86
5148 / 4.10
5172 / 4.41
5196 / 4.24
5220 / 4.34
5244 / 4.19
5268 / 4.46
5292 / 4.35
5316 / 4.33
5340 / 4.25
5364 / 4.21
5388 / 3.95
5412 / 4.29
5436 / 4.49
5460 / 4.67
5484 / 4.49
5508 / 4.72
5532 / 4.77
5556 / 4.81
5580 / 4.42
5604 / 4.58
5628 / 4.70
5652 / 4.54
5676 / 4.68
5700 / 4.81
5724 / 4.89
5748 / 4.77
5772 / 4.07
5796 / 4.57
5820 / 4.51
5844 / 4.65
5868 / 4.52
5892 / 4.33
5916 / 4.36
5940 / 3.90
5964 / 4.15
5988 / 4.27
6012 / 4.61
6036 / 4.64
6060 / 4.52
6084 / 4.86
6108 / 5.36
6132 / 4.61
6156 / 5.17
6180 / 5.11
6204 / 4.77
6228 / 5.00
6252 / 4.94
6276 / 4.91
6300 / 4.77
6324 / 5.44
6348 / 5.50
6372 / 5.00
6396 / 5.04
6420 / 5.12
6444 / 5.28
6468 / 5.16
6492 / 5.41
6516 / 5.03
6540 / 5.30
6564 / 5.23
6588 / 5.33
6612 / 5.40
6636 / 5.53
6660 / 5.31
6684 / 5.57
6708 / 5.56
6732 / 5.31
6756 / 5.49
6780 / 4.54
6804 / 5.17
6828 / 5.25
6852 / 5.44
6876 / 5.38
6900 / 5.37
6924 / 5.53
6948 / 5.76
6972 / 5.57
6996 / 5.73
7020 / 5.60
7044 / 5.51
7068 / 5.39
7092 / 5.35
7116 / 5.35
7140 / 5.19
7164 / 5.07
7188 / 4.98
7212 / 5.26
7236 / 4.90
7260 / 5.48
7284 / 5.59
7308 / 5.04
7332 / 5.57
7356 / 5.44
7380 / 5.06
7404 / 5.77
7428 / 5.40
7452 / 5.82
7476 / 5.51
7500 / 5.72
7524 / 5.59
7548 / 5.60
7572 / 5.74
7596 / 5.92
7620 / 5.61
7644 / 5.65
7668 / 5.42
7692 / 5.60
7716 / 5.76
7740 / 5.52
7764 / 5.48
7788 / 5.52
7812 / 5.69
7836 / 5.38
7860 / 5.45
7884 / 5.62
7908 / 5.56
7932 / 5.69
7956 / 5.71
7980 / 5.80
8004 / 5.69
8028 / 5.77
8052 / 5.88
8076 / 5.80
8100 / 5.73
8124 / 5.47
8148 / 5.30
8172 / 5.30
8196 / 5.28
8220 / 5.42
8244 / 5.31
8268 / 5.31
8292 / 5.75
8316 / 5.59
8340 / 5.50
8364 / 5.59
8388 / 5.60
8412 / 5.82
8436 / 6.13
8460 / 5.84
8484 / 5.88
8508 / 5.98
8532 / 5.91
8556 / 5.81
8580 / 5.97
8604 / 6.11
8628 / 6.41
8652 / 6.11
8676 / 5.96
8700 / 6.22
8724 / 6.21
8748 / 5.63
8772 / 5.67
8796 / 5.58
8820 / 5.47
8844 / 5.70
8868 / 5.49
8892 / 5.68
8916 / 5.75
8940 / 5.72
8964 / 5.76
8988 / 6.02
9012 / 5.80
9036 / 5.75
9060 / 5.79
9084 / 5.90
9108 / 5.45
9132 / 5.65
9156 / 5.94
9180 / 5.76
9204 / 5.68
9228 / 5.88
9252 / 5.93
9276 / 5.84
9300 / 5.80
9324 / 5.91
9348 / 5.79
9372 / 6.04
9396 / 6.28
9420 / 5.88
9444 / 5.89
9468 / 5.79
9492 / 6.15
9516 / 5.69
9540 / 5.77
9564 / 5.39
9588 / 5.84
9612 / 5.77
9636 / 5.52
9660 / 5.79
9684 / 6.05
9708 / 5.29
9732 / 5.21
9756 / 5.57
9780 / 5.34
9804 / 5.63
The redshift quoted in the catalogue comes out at 0.15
